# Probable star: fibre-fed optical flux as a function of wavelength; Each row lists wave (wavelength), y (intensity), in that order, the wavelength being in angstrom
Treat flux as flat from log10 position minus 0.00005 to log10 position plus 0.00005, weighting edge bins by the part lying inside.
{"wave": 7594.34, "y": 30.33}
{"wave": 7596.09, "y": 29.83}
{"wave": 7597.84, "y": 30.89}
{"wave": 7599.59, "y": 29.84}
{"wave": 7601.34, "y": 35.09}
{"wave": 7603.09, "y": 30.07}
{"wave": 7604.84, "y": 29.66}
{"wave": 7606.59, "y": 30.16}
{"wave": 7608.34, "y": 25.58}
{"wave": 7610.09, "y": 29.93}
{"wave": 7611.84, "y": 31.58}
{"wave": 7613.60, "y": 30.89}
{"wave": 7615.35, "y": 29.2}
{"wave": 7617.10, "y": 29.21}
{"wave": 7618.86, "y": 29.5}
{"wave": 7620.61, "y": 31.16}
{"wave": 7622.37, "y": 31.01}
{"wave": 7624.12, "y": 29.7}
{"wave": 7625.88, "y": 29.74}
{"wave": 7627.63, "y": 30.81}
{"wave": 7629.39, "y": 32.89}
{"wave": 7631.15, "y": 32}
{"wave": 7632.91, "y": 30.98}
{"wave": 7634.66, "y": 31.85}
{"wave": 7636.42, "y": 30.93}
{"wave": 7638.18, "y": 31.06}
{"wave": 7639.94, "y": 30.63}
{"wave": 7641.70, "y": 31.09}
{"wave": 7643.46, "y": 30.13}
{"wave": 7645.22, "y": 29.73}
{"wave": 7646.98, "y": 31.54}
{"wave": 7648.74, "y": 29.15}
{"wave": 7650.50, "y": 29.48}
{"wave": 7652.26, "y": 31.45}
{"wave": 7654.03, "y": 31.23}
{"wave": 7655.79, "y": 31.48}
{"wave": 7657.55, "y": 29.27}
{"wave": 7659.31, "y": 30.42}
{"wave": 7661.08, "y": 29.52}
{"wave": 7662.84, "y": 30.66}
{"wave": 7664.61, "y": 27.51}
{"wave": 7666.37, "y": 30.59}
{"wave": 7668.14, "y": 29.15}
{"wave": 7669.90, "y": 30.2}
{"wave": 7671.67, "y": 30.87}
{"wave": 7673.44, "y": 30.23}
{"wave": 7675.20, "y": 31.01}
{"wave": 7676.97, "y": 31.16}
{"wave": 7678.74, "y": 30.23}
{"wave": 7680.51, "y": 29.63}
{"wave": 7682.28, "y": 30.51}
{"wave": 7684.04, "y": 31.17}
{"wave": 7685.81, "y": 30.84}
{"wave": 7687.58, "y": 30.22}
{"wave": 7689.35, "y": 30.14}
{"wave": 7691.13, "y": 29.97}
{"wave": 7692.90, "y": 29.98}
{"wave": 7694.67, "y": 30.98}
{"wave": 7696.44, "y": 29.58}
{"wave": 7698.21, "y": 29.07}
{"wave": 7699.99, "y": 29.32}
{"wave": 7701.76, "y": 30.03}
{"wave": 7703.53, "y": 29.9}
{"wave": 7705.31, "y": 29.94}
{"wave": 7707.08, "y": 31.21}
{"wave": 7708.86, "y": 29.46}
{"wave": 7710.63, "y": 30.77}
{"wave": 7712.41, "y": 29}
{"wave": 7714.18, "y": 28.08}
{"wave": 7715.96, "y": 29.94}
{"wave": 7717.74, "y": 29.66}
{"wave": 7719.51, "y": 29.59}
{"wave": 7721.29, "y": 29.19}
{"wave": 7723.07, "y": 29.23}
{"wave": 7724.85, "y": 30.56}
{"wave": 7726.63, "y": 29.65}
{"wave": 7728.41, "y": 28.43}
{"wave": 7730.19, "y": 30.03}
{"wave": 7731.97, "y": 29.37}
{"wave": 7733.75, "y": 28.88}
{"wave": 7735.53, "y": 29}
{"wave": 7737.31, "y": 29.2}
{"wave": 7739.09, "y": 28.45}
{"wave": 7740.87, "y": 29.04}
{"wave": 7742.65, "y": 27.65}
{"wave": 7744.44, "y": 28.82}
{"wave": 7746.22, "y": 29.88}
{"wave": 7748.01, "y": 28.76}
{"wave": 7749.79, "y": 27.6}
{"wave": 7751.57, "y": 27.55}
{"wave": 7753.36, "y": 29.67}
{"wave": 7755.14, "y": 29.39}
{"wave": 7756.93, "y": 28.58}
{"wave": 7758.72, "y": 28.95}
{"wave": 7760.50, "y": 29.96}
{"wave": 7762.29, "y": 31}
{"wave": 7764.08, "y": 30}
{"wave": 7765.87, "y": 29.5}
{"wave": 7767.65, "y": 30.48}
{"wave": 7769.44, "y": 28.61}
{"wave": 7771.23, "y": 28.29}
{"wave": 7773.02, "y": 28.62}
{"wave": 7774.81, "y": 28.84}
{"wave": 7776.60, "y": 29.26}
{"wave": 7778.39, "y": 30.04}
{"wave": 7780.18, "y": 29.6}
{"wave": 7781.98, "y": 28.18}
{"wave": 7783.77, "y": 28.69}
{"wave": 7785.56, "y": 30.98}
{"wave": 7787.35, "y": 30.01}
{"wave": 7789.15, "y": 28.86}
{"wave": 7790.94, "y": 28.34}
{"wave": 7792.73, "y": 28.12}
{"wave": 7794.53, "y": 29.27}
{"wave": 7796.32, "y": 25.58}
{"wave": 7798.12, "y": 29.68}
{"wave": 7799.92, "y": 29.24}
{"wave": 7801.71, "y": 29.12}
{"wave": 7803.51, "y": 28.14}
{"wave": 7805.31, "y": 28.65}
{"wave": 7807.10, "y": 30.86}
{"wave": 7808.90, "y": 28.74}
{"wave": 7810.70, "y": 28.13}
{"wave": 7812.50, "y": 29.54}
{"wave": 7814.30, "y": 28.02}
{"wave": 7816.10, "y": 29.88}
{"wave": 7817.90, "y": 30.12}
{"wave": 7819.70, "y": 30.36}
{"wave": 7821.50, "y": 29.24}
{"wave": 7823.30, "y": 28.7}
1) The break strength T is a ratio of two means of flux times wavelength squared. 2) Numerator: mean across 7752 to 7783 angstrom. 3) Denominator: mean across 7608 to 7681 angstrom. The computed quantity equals 1.0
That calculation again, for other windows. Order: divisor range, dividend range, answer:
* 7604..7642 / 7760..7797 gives 1.00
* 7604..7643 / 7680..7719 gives 1.00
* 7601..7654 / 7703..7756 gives 0.98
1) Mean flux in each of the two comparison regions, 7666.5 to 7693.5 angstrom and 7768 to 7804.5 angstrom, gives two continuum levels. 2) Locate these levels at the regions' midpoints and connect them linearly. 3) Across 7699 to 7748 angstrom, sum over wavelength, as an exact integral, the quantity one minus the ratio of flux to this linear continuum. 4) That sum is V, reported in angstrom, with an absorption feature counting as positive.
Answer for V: 0.6 angstrom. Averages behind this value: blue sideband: 30.4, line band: 29.4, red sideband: 28.9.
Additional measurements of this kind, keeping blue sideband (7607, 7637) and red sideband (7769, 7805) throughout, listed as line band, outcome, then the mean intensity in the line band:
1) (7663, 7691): -0.3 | 30.2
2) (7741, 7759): 0.3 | 28.7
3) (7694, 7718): -0.1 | 29.8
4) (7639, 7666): -0.1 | 30.2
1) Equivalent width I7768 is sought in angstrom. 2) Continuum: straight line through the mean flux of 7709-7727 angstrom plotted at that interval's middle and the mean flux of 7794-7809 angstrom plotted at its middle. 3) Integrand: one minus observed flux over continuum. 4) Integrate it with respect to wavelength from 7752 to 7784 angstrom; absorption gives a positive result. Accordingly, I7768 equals -0.2 angstrom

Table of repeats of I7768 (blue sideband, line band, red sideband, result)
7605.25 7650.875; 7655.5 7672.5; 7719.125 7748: 0.03 angstrom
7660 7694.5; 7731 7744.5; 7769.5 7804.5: 0.30 angstrom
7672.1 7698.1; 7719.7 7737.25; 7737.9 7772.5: 0.11 angstrom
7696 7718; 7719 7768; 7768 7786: 0.28 angstrom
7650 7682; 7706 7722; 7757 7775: 0.09 angstrom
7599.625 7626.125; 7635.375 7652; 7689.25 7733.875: -0.25 angstrom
